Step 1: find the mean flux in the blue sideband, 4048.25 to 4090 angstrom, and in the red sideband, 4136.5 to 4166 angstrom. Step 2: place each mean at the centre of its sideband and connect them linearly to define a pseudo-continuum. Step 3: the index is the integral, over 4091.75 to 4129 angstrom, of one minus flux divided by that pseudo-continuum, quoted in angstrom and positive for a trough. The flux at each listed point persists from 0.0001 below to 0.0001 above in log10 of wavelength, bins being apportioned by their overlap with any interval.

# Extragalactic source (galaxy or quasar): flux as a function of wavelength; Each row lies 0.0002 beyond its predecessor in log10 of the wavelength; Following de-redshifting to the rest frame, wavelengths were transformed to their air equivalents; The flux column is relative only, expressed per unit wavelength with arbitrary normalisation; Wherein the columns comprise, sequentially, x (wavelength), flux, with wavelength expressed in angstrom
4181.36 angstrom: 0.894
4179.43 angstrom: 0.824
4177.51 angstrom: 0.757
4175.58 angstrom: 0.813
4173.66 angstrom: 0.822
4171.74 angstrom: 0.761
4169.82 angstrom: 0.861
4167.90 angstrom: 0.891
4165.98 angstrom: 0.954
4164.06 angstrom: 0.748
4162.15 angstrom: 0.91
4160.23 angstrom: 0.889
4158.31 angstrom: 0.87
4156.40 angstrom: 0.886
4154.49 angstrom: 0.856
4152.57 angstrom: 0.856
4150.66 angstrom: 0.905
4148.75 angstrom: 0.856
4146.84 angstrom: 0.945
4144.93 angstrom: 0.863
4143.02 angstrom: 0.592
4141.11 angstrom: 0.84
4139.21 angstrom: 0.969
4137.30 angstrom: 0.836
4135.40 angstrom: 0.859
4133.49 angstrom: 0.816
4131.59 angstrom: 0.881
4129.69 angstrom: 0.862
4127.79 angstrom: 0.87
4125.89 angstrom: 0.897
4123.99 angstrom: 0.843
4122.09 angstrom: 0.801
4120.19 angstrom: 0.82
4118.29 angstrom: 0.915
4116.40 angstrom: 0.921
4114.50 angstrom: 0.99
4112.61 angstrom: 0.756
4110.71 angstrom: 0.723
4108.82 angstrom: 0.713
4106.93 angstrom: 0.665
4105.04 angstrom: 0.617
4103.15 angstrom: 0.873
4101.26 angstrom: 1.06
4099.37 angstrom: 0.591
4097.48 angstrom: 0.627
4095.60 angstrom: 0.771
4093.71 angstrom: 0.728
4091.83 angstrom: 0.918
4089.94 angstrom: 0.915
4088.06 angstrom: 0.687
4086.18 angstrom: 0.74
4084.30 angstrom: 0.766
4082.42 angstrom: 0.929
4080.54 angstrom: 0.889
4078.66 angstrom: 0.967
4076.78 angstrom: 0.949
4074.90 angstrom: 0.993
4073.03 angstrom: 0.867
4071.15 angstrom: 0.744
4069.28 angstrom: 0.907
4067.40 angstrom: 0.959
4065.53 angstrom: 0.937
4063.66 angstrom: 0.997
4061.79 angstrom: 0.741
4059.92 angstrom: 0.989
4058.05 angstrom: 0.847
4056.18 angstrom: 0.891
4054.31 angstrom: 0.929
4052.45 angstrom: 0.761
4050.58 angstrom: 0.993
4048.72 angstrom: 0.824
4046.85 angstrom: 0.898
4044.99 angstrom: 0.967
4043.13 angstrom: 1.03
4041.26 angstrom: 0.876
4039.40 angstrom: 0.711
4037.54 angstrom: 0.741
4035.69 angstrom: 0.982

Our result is 2.8 angstrom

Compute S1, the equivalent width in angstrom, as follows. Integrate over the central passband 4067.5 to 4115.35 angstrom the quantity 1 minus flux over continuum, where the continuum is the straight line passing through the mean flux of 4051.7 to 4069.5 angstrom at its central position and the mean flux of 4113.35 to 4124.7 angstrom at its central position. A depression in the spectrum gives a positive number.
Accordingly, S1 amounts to 3.81 angstrom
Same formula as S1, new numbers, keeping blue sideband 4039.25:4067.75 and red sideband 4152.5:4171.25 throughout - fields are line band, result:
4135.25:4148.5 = 0.49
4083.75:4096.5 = 1.44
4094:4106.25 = 1.86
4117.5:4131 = 0.34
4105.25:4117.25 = 1.38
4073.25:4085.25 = -0.25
